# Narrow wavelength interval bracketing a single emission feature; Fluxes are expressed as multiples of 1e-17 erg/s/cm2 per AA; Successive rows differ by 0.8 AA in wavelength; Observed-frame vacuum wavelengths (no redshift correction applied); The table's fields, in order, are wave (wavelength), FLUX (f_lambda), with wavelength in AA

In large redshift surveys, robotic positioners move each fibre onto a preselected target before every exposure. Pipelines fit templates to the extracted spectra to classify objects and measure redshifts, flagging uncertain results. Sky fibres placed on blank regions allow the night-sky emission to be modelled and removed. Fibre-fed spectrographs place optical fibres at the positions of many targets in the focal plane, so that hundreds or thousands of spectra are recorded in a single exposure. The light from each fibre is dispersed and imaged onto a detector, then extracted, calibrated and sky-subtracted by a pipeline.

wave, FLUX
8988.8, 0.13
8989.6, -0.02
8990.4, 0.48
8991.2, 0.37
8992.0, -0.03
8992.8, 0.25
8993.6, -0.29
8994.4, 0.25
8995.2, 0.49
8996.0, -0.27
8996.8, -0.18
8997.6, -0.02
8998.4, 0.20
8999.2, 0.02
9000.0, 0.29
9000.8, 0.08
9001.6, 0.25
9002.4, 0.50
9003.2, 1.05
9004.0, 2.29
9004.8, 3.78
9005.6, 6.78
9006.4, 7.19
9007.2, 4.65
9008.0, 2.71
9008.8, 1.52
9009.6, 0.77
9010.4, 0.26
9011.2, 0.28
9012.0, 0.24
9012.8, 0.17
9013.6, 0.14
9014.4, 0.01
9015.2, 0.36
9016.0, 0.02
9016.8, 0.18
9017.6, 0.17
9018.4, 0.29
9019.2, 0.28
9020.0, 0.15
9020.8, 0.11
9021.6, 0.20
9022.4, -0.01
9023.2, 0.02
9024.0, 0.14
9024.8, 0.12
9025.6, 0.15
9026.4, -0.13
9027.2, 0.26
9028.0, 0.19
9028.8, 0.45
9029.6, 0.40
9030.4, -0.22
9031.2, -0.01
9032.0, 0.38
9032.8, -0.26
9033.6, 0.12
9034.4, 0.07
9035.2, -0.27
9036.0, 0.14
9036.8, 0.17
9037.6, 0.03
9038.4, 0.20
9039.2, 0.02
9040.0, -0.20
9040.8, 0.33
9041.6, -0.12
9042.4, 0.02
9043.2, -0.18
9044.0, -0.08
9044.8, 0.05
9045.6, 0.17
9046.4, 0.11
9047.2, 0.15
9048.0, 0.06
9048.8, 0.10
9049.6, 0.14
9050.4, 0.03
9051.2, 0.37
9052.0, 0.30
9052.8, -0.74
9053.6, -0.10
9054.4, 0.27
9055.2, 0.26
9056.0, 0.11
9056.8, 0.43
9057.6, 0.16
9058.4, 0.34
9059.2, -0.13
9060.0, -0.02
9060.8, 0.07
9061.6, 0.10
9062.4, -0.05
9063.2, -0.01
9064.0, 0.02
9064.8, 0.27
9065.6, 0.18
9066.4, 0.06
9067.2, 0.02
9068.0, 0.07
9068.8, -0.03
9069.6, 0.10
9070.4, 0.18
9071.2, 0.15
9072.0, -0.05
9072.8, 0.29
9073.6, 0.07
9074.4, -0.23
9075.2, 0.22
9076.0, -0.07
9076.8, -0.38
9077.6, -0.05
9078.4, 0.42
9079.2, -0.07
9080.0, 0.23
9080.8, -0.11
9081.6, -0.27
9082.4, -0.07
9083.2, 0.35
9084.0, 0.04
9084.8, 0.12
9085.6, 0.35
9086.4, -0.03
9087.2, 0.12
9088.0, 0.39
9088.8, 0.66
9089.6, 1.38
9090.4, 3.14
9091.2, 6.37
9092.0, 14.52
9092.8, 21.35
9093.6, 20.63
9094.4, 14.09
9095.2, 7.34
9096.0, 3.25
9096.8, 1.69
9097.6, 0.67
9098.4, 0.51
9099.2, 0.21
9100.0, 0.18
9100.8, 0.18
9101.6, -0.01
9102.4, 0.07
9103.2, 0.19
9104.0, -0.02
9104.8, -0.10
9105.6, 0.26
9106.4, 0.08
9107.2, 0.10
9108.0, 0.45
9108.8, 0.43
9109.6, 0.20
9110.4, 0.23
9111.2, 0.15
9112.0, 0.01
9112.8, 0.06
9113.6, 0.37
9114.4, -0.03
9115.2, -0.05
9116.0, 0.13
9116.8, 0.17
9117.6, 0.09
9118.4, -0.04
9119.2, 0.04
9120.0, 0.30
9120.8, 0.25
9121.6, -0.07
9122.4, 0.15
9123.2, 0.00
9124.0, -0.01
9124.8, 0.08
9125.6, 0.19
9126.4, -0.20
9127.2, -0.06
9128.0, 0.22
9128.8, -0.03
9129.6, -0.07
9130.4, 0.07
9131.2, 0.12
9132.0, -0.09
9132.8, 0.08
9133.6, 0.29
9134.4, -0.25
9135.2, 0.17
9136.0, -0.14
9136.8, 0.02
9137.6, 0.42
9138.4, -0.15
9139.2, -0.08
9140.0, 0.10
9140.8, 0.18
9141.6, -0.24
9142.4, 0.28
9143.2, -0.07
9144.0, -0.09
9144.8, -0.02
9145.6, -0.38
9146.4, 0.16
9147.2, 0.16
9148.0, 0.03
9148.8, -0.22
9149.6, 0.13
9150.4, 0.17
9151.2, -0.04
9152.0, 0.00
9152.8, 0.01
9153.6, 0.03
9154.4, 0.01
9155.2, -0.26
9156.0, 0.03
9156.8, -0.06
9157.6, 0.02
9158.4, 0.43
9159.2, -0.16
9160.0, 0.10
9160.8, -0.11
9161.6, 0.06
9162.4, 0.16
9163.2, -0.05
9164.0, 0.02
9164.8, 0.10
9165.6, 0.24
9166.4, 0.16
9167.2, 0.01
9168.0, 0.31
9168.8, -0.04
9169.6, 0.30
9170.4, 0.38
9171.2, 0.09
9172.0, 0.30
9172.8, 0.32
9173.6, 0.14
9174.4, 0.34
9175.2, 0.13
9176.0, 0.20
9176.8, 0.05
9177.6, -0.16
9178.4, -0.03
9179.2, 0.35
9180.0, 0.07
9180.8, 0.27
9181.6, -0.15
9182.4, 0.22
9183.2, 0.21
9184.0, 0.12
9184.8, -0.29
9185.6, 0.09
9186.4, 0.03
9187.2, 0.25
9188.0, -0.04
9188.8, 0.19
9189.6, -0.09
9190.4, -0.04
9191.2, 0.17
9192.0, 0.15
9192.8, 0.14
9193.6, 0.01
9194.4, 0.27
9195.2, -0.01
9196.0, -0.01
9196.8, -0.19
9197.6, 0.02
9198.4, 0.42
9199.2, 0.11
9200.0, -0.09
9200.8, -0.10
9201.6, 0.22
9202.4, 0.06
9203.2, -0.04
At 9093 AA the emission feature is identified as [O III] 5007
